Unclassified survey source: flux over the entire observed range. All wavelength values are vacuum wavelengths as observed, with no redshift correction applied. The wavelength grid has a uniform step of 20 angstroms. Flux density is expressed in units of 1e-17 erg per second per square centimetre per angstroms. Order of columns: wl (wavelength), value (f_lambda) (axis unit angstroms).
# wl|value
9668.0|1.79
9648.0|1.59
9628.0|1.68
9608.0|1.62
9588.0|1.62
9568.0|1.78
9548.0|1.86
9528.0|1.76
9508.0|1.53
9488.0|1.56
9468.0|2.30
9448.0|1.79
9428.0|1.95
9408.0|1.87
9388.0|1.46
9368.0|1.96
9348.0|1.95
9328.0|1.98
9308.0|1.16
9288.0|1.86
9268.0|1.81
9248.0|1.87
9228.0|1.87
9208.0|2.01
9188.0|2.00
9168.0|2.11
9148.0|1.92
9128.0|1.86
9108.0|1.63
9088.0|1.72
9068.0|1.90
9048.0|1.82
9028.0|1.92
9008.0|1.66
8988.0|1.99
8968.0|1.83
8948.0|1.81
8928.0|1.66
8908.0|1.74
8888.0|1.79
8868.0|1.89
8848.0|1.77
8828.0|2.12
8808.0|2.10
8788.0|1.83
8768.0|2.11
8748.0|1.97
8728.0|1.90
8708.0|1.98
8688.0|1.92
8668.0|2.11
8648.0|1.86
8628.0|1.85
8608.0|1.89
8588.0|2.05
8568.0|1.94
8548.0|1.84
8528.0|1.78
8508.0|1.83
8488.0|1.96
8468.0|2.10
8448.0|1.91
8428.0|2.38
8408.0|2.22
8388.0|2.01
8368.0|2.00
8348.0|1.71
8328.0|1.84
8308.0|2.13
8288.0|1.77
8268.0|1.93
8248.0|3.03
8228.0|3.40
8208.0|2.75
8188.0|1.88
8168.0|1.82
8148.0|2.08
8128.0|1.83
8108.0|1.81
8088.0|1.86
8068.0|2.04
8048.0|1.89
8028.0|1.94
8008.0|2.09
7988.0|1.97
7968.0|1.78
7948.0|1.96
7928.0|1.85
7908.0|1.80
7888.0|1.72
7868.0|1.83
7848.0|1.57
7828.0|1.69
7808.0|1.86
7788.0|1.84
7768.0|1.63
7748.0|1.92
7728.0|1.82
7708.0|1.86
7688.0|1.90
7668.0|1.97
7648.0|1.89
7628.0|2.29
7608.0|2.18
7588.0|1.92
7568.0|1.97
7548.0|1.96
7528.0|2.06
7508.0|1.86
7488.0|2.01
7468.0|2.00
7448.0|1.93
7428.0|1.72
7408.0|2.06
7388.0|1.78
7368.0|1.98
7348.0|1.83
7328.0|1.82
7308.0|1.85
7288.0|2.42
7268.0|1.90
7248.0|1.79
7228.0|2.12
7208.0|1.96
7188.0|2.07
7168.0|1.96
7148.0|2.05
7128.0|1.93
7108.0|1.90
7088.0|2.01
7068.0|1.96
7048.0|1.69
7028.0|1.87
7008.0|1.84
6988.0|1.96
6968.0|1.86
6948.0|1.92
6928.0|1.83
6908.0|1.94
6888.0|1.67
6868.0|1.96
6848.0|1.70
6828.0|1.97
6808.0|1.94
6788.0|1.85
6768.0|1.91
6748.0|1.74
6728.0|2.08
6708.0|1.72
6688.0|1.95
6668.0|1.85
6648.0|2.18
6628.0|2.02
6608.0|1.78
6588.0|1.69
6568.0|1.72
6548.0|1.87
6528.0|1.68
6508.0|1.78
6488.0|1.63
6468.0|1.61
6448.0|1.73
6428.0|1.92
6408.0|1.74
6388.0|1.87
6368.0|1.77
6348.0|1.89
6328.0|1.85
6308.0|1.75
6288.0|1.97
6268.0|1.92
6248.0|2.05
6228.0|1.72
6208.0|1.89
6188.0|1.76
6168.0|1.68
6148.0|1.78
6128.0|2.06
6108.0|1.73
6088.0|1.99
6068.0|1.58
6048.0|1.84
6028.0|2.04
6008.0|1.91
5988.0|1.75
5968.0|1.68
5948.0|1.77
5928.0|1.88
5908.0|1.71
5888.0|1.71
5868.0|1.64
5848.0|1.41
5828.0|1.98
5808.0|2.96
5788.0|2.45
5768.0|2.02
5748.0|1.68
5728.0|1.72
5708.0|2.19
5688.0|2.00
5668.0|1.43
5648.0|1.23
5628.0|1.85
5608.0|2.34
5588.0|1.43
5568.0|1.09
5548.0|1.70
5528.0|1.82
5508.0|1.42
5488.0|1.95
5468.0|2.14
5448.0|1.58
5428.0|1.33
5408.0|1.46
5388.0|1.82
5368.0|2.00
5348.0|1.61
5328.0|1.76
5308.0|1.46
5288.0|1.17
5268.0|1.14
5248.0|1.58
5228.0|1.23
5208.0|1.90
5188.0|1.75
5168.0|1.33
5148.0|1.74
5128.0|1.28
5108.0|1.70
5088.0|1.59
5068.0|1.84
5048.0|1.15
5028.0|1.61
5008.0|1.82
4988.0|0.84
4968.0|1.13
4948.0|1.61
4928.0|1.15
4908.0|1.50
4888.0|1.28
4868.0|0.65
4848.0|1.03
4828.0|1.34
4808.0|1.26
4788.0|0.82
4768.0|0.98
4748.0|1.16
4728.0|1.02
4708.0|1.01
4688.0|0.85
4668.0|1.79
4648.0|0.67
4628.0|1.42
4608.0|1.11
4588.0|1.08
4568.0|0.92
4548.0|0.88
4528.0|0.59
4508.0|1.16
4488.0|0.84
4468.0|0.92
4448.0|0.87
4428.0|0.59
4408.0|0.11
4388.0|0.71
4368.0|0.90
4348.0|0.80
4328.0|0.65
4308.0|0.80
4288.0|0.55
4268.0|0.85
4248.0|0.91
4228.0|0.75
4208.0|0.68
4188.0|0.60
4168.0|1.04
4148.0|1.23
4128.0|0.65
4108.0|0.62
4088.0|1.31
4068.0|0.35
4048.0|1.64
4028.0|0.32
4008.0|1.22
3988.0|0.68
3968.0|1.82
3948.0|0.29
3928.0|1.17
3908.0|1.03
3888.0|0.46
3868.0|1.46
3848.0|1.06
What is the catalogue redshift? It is 0.252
